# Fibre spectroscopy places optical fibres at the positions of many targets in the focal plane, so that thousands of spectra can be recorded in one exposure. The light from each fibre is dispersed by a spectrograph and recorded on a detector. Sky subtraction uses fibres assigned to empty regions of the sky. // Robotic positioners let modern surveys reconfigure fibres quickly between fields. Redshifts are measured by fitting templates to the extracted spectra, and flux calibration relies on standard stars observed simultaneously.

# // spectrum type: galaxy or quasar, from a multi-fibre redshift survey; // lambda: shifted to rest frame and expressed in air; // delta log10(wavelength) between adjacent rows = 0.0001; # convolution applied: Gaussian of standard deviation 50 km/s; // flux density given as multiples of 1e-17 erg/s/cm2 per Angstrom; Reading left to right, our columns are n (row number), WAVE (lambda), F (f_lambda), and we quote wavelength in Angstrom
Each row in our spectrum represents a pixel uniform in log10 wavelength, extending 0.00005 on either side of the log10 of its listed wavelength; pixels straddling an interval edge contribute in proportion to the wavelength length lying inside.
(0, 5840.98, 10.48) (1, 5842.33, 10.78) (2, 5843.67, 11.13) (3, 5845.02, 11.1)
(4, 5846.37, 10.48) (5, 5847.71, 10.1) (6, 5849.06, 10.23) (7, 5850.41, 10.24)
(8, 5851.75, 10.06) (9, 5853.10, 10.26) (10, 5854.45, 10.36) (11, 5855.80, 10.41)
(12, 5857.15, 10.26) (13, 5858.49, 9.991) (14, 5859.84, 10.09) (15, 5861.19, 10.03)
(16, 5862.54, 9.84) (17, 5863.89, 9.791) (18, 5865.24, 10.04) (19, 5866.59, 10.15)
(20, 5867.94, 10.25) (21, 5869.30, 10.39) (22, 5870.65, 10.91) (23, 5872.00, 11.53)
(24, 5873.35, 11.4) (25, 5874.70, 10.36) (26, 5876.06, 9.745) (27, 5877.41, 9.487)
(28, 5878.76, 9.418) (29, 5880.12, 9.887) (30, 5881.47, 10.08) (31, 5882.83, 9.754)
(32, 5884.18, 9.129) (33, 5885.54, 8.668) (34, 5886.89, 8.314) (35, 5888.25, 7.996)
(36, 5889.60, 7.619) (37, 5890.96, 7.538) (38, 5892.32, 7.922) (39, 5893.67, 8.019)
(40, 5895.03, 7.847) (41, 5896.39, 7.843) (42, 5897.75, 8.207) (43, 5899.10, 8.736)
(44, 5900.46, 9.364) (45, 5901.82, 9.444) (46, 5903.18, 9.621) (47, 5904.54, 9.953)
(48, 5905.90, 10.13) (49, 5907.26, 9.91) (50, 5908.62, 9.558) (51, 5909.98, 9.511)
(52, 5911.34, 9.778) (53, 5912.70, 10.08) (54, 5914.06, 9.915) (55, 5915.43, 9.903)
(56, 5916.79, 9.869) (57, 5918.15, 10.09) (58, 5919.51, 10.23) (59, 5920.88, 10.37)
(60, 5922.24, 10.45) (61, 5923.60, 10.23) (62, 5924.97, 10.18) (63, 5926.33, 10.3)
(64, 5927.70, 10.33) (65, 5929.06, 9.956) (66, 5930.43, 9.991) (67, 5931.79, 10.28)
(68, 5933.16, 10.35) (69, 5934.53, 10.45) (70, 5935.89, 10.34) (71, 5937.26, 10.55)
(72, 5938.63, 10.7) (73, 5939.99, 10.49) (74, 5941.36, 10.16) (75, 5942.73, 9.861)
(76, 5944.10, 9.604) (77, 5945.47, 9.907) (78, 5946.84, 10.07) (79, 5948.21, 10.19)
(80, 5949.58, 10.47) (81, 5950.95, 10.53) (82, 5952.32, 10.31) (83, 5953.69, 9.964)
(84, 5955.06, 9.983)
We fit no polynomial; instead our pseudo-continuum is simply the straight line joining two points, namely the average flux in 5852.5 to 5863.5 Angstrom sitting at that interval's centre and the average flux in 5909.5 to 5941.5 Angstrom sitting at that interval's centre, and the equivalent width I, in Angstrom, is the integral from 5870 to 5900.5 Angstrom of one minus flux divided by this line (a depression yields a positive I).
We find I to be 3.2 Angstrom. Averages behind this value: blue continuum 10.1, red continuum 10.2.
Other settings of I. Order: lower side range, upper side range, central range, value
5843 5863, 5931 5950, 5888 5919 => 3.5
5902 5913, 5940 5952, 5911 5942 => -0.8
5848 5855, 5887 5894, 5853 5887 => -3.6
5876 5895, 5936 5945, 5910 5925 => -0.7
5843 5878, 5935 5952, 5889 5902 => 2.6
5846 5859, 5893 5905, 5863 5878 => -1.1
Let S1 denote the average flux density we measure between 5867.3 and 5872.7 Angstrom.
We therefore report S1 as 10.8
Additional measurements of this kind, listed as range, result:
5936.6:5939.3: 10.6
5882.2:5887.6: 8.96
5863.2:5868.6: 10.1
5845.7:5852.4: 10.2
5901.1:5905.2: 9.66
